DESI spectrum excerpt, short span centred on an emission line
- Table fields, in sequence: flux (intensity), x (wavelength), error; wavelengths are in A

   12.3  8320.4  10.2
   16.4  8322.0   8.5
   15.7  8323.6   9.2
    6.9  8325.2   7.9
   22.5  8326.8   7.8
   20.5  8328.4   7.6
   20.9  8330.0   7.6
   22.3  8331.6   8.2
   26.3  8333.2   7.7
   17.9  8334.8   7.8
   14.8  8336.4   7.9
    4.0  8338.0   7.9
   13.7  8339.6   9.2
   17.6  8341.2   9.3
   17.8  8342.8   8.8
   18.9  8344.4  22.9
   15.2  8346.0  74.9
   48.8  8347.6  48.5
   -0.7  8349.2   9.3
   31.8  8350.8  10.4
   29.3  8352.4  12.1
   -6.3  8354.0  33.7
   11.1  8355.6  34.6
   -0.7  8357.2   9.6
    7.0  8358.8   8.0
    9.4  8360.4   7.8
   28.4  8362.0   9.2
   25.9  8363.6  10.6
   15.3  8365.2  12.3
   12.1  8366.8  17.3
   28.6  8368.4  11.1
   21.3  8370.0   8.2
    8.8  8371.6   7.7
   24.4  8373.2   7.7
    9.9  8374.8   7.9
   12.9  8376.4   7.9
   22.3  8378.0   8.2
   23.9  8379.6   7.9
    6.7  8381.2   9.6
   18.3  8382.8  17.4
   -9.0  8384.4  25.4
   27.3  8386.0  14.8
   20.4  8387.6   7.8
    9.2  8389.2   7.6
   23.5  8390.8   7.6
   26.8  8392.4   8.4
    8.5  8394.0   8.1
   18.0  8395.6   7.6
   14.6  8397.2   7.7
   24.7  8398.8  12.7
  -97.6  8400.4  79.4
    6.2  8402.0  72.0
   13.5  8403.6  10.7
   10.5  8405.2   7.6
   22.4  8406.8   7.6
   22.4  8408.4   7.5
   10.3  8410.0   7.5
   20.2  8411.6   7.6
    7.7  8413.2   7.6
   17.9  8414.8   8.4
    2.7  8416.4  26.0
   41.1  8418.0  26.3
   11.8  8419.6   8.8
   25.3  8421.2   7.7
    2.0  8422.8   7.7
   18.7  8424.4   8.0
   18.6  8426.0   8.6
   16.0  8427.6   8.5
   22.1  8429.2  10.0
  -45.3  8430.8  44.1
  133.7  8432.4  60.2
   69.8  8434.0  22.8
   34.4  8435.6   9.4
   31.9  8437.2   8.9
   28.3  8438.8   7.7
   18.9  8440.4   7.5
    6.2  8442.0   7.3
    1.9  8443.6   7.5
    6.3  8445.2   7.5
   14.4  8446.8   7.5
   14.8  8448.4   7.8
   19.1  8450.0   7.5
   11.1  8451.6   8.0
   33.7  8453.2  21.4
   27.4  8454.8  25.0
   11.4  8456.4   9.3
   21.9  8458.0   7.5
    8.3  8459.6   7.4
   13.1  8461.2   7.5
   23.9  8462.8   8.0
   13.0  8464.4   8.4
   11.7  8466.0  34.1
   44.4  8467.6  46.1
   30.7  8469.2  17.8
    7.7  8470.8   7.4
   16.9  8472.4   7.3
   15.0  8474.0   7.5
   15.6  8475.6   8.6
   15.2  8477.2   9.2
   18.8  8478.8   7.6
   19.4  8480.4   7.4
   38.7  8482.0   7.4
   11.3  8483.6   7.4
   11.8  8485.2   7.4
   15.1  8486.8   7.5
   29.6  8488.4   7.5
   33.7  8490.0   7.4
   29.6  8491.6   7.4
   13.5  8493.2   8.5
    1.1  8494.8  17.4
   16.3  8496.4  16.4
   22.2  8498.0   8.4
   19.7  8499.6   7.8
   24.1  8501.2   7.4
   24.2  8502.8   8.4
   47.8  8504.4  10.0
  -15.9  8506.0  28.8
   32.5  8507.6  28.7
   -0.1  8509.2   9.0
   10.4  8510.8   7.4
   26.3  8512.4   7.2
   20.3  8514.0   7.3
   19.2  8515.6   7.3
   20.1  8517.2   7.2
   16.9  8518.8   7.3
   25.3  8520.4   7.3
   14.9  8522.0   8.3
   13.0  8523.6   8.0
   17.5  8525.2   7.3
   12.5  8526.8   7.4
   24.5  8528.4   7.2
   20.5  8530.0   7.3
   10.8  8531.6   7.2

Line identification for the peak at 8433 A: H-gamma 4340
